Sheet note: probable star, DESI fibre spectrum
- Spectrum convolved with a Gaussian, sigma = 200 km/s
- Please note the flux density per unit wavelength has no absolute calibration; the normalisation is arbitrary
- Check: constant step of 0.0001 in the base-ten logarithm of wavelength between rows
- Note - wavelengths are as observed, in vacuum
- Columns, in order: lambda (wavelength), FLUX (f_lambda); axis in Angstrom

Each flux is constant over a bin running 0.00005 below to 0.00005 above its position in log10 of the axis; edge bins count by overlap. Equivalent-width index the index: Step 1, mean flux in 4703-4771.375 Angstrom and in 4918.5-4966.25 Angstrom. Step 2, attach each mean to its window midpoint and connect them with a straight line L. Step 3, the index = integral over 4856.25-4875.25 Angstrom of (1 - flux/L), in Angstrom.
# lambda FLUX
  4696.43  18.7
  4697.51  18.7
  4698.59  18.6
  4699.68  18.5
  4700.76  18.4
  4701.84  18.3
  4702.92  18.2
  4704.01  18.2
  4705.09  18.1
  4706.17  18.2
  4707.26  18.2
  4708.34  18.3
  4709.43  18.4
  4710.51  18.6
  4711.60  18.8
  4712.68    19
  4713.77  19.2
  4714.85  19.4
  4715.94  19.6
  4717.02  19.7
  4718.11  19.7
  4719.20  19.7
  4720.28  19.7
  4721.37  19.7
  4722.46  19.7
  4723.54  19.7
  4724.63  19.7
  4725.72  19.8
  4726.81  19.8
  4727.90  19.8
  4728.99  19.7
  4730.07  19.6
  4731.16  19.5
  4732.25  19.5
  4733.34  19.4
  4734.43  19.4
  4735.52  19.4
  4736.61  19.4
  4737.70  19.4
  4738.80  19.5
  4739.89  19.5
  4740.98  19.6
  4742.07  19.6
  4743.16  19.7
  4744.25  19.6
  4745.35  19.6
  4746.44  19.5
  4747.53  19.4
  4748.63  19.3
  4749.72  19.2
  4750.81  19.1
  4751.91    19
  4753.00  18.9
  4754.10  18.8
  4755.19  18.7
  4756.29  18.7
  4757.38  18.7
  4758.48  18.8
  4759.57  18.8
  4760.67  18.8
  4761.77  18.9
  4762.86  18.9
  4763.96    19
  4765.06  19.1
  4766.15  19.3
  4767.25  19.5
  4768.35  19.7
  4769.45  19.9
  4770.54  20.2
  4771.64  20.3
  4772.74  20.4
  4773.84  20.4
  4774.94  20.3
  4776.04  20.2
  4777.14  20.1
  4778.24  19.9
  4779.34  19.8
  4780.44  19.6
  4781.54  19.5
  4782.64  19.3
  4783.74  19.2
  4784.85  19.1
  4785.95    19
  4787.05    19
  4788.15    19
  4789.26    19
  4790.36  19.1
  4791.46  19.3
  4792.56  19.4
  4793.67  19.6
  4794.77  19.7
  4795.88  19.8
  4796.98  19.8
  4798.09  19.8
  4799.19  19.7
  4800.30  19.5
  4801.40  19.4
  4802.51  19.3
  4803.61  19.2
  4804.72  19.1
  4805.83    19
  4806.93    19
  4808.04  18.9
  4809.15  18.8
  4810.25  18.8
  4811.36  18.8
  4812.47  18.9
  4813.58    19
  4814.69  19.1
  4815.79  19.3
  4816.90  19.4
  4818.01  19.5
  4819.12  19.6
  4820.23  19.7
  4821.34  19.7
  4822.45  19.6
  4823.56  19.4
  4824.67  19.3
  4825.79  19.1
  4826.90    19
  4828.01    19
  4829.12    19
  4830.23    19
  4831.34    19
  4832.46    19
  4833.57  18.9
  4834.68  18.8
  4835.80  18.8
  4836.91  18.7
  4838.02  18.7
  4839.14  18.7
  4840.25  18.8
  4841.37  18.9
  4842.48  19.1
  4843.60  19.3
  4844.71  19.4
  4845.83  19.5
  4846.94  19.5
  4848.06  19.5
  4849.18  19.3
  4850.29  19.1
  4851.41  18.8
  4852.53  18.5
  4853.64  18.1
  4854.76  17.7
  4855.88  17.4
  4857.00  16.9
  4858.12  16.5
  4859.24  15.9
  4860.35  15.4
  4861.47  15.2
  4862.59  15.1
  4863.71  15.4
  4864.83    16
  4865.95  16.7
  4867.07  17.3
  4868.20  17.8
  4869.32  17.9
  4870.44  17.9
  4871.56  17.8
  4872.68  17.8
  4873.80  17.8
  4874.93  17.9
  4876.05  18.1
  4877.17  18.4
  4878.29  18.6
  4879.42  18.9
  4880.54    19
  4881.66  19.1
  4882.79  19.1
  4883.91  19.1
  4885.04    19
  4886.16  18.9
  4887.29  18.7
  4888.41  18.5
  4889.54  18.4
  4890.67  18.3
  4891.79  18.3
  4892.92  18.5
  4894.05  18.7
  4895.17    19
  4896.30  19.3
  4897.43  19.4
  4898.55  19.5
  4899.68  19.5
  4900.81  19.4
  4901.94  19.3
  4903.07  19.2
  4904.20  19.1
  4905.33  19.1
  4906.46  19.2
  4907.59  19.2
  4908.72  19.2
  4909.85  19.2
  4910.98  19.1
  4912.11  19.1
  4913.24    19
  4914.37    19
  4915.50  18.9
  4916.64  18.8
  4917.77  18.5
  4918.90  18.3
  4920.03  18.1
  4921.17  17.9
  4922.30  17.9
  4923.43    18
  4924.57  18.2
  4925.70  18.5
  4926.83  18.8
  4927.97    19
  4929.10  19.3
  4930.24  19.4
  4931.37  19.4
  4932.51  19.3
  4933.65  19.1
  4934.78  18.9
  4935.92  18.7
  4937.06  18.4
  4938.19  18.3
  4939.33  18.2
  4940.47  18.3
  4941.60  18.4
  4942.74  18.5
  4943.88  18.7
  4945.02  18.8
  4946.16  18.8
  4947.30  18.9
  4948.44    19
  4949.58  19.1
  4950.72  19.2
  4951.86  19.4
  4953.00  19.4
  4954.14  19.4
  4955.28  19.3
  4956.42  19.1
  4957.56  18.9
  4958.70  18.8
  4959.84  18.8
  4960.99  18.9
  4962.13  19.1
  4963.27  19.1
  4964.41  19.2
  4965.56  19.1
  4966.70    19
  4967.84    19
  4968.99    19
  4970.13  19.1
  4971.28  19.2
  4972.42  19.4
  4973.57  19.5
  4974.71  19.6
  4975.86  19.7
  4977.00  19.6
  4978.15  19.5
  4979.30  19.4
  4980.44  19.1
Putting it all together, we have 2.2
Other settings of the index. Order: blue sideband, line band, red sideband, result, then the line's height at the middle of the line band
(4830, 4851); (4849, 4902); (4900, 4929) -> 2.5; 18.9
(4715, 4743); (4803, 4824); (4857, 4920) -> -0.3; 18.9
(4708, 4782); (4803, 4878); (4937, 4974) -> 3.1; 19.2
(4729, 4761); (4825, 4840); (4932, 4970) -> 0.2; 19.1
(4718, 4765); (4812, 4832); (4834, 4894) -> -0.8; 18.5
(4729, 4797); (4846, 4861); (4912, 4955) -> 0.9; 19.1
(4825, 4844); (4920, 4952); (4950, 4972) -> 0.6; 19.1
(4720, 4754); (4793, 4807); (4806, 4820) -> -0.2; 19.2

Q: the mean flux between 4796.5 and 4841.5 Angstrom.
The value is 19.1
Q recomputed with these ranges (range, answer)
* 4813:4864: 18.6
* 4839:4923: 18.4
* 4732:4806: 19.4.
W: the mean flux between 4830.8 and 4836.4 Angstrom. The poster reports 18.9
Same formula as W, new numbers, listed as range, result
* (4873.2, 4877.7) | 18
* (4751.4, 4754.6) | 18.9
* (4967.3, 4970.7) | 19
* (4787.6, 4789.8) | 18.9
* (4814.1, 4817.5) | 19.3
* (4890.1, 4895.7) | 18.6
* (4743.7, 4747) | 19.6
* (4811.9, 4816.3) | 19.1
